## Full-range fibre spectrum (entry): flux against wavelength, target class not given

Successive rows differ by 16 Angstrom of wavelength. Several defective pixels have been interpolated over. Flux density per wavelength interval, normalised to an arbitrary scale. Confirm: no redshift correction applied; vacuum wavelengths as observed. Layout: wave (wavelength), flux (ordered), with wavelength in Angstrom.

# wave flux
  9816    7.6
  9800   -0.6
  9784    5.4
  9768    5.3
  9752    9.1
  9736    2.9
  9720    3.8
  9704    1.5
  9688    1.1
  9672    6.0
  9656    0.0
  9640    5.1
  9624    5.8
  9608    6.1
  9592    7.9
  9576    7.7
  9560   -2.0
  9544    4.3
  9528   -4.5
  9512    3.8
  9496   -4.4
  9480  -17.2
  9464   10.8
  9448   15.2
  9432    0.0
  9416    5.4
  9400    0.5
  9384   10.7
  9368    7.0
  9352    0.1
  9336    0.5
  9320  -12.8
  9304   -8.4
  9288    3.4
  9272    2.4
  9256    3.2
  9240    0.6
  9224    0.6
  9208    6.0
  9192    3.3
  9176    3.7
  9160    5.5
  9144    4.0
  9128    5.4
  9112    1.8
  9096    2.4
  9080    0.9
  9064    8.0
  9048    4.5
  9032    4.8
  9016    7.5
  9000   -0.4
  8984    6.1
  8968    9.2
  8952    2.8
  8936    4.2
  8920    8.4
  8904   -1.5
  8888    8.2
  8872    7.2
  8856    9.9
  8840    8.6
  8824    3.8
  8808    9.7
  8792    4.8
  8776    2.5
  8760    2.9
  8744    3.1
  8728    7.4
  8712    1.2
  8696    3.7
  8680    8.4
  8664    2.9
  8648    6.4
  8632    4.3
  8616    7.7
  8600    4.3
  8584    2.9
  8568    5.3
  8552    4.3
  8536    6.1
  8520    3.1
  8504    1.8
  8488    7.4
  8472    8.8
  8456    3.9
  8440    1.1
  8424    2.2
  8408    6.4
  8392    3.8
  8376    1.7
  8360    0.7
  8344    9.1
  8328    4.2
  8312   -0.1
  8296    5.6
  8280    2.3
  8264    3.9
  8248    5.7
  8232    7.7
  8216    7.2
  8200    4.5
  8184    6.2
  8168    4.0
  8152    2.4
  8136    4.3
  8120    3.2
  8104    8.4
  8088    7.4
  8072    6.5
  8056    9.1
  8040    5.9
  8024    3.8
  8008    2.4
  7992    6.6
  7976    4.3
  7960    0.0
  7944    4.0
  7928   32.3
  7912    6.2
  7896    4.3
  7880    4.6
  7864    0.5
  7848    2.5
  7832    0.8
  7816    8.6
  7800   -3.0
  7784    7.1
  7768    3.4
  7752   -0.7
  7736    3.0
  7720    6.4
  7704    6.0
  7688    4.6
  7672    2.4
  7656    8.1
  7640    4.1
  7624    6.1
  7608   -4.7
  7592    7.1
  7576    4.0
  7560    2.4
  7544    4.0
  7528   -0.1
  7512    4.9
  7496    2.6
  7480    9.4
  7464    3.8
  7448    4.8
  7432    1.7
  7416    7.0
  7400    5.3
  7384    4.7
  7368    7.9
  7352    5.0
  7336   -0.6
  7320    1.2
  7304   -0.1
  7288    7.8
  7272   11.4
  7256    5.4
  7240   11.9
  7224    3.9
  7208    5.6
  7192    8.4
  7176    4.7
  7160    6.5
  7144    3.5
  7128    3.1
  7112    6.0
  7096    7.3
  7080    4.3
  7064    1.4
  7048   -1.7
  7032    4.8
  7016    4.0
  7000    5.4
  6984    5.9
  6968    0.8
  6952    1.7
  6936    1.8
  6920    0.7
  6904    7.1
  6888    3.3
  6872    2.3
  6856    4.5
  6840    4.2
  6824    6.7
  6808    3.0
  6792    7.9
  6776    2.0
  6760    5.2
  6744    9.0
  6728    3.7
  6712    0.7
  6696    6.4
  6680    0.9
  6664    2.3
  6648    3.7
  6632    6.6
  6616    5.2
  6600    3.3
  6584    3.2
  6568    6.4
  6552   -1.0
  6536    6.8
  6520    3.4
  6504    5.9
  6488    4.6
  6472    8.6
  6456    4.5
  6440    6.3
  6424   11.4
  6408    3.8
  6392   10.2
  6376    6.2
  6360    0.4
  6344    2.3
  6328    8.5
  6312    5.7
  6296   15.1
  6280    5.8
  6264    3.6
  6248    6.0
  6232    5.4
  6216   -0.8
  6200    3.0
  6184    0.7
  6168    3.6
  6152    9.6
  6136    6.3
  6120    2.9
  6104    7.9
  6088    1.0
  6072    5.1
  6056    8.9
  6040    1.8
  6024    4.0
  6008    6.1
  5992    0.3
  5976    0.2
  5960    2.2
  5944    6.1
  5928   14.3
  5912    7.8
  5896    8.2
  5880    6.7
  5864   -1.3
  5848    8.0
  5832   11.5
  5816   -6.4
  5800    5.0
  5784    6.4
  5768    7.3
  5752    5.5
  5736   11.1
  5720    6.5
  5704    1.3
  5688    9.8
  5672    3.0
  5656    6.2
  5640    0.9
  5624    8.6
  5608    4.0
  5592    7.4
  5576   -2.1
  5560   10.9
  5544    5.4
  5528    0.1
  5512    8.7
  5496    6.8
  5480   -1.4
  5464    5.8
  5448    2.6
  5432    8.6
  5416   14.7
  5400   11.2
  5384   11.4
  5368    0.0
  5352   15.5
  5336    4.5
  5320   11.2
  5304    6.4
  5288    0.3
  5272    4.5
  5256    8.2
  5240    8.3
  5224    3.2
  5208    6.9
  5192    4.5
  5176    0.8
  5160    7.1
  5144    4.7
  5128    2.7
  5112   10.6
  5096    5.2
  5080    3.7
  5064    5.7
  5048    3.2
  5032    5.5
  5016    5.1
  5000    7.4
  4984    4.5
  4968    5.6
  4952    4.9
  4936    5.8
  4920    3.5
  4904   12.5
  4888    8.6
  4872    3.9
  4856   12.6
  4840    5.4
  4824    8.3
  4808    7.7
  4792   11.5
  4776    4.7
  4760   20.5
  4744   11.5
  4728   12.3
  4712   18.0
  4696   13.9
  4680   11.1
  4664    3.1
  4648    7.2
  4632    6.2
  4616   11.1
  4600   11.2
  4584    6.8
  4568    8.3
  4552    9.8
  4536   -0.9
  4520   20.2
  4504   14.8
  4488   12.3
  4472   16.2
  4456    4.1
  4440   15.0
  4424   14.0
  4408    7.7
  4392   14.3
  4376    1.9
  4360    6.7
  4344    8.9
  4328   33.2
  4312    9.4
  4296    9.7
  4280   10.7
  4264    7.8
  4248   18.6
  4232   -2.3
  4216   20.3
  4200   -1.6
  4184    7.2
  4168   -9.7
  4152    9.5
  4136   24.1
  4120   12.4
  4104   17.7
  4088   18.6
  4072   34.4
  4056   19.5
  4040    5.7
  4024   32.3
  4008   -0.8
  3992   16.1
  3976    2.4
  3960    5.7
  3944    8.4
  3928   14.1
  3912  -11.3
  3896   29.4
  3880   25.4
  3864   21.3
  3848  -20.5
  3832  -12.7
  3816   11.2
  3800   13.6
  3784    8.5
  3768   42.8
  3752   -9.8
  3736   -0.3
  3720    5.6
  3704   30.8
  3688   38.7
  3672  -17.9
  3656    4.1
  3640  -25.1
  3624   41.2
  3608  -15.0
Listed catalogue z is 1.13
